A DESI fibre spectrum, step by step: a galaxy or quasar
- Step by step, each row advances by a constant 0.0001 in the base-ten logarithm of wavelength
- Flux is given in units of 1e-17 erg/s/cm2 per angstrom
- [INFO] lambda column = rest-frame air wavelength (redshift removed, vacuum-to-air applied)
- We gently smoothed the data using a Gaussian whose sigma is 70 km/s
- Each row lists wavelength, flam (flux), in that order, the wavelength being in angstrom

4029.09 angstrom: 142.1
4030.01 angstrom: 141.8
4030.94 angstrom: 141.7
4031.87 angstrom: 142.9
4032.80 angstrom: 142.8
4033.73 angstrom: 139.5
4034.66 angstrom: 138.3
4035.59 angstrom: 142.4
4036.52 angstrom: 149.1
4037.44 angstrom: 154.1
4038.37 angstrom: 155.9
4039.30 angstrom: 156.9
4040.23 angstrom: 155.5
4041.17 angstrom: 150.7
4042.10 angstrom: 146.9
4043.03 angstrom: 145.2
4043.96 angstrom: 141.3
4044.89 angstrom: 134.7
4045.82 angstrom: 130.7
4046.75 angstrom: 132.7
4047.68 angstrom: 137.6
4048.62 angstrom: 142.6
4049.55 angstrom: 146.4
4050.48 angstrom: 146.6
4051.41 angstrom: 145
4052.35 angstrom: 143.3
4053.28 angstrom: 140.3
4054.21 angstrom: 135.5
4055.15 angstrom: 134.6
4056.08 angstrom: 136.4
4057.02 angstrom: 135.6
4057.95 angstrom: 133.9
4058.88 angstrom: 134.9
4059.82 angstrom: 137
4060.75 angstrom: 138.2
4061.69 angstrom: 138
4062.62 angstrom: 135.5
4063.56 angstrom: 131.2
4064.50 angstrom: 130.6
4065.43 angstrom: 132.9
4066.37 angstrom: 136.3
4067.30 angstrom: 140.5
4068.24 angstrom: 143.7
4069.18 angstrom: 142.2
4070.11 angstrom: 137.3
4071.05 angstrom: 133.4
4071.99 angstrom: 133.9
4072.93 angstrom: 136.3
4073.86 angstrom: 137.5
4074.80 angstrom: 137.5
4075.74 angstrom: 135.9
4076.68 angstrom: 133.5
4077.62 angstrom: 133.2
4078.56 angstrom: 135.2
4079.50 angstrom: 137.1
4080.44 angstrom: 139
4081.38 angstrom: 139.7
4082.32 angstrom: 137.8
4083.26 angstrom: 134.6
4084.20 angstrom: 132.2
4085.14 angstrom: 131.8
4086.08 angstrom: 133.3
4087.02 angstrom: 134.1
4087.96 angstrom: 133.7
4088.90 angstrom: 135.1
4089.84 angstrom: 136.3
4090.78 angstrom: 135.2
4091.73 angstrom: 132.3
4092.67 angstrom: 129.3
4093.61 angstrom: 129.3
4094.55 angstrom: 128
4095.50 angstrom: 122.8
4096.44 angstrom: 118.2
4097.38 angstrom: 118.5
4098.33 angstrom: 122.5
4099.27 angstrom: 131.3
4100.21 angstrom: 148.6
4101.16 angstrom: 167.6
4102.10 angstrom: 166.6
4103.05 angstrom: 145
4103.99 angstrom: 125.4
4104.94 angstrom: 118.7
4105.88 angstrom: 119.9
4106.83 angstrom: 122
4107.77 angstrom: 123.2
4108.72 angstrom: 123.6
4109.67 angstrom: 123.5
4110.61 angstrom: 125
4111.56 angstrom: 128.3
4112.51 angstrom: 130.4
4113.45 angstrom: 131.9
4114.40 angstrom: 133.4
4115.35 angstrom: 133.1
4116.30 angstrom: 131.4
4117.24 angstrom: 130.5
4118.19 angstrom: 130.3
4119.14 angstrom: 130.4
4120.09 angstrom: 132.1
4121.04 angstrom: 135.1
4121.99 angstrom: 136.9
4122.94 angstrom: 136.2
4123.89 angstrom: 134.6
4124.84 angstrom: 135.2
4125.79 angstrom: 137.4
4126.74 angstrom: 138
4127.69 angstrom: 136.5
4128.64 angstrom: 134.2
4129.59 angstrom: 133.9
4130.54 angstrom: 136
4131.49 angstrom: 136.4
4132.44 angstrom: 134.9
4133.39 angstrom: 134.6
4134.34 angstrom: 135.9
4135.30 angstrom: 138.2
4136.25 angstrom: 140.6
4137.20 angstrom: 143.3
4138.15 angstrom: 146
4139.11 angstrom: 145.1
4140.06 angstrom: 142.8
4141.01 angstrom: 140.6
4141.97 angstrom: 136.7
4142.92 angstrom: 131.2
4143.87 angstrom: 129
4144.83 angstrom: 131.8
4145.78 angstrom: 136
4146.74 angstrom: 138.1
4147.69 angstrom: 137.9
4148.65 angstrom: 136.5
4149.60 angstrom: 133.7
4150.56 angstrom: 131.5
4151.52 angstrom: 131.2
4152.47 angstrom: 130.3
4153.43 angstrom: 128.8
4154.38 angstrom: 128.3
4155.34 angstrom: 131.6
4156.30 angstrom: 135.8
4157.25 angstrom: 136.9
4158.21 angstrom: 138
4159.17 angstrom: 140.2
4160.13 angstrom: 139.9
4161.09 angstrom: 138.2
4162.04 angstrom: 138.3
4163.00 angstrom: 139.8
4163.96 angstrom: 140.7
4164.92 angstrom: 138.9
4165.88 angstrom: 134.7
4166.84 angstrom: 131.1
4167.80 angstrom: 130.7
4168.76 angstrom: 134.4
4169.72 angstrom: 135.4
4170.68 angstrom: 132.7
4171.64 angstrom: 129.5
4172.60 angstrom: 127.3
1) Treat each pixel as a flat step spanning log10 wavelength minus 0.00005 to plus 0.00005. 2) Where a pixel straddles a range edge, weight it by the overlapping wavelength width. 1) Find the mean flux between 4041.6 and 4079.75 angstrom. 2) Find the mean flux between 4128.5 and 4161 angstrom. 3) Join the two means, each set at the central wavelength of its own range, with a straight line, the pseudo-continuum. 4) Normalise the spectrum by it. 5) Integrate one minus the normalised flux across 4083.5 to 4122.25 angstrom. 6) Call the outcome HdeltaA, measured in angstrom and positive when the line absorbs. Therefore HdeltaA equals 1.5 angstrom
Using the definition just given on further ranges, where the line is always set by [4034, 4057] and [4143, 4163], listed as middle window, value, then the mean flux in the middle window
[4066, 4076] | 0.2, 138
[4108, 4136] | 0.8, 133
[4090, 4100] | 0.8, 128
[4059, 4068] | 0.4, 136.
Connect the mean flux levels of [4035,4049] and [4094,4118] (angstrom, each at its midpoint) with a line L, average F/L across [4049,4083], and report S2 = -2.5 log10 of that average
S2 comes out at 0.02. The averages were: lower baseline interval 145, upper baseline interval 131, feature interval 137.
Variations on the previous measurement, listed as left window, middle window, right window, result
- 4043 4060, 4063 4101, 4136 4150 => 0.034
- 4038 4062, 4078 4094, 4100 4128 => 0.019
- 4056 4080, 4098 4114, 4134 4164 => 0.029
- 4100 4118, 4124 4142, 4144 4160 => -0.037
